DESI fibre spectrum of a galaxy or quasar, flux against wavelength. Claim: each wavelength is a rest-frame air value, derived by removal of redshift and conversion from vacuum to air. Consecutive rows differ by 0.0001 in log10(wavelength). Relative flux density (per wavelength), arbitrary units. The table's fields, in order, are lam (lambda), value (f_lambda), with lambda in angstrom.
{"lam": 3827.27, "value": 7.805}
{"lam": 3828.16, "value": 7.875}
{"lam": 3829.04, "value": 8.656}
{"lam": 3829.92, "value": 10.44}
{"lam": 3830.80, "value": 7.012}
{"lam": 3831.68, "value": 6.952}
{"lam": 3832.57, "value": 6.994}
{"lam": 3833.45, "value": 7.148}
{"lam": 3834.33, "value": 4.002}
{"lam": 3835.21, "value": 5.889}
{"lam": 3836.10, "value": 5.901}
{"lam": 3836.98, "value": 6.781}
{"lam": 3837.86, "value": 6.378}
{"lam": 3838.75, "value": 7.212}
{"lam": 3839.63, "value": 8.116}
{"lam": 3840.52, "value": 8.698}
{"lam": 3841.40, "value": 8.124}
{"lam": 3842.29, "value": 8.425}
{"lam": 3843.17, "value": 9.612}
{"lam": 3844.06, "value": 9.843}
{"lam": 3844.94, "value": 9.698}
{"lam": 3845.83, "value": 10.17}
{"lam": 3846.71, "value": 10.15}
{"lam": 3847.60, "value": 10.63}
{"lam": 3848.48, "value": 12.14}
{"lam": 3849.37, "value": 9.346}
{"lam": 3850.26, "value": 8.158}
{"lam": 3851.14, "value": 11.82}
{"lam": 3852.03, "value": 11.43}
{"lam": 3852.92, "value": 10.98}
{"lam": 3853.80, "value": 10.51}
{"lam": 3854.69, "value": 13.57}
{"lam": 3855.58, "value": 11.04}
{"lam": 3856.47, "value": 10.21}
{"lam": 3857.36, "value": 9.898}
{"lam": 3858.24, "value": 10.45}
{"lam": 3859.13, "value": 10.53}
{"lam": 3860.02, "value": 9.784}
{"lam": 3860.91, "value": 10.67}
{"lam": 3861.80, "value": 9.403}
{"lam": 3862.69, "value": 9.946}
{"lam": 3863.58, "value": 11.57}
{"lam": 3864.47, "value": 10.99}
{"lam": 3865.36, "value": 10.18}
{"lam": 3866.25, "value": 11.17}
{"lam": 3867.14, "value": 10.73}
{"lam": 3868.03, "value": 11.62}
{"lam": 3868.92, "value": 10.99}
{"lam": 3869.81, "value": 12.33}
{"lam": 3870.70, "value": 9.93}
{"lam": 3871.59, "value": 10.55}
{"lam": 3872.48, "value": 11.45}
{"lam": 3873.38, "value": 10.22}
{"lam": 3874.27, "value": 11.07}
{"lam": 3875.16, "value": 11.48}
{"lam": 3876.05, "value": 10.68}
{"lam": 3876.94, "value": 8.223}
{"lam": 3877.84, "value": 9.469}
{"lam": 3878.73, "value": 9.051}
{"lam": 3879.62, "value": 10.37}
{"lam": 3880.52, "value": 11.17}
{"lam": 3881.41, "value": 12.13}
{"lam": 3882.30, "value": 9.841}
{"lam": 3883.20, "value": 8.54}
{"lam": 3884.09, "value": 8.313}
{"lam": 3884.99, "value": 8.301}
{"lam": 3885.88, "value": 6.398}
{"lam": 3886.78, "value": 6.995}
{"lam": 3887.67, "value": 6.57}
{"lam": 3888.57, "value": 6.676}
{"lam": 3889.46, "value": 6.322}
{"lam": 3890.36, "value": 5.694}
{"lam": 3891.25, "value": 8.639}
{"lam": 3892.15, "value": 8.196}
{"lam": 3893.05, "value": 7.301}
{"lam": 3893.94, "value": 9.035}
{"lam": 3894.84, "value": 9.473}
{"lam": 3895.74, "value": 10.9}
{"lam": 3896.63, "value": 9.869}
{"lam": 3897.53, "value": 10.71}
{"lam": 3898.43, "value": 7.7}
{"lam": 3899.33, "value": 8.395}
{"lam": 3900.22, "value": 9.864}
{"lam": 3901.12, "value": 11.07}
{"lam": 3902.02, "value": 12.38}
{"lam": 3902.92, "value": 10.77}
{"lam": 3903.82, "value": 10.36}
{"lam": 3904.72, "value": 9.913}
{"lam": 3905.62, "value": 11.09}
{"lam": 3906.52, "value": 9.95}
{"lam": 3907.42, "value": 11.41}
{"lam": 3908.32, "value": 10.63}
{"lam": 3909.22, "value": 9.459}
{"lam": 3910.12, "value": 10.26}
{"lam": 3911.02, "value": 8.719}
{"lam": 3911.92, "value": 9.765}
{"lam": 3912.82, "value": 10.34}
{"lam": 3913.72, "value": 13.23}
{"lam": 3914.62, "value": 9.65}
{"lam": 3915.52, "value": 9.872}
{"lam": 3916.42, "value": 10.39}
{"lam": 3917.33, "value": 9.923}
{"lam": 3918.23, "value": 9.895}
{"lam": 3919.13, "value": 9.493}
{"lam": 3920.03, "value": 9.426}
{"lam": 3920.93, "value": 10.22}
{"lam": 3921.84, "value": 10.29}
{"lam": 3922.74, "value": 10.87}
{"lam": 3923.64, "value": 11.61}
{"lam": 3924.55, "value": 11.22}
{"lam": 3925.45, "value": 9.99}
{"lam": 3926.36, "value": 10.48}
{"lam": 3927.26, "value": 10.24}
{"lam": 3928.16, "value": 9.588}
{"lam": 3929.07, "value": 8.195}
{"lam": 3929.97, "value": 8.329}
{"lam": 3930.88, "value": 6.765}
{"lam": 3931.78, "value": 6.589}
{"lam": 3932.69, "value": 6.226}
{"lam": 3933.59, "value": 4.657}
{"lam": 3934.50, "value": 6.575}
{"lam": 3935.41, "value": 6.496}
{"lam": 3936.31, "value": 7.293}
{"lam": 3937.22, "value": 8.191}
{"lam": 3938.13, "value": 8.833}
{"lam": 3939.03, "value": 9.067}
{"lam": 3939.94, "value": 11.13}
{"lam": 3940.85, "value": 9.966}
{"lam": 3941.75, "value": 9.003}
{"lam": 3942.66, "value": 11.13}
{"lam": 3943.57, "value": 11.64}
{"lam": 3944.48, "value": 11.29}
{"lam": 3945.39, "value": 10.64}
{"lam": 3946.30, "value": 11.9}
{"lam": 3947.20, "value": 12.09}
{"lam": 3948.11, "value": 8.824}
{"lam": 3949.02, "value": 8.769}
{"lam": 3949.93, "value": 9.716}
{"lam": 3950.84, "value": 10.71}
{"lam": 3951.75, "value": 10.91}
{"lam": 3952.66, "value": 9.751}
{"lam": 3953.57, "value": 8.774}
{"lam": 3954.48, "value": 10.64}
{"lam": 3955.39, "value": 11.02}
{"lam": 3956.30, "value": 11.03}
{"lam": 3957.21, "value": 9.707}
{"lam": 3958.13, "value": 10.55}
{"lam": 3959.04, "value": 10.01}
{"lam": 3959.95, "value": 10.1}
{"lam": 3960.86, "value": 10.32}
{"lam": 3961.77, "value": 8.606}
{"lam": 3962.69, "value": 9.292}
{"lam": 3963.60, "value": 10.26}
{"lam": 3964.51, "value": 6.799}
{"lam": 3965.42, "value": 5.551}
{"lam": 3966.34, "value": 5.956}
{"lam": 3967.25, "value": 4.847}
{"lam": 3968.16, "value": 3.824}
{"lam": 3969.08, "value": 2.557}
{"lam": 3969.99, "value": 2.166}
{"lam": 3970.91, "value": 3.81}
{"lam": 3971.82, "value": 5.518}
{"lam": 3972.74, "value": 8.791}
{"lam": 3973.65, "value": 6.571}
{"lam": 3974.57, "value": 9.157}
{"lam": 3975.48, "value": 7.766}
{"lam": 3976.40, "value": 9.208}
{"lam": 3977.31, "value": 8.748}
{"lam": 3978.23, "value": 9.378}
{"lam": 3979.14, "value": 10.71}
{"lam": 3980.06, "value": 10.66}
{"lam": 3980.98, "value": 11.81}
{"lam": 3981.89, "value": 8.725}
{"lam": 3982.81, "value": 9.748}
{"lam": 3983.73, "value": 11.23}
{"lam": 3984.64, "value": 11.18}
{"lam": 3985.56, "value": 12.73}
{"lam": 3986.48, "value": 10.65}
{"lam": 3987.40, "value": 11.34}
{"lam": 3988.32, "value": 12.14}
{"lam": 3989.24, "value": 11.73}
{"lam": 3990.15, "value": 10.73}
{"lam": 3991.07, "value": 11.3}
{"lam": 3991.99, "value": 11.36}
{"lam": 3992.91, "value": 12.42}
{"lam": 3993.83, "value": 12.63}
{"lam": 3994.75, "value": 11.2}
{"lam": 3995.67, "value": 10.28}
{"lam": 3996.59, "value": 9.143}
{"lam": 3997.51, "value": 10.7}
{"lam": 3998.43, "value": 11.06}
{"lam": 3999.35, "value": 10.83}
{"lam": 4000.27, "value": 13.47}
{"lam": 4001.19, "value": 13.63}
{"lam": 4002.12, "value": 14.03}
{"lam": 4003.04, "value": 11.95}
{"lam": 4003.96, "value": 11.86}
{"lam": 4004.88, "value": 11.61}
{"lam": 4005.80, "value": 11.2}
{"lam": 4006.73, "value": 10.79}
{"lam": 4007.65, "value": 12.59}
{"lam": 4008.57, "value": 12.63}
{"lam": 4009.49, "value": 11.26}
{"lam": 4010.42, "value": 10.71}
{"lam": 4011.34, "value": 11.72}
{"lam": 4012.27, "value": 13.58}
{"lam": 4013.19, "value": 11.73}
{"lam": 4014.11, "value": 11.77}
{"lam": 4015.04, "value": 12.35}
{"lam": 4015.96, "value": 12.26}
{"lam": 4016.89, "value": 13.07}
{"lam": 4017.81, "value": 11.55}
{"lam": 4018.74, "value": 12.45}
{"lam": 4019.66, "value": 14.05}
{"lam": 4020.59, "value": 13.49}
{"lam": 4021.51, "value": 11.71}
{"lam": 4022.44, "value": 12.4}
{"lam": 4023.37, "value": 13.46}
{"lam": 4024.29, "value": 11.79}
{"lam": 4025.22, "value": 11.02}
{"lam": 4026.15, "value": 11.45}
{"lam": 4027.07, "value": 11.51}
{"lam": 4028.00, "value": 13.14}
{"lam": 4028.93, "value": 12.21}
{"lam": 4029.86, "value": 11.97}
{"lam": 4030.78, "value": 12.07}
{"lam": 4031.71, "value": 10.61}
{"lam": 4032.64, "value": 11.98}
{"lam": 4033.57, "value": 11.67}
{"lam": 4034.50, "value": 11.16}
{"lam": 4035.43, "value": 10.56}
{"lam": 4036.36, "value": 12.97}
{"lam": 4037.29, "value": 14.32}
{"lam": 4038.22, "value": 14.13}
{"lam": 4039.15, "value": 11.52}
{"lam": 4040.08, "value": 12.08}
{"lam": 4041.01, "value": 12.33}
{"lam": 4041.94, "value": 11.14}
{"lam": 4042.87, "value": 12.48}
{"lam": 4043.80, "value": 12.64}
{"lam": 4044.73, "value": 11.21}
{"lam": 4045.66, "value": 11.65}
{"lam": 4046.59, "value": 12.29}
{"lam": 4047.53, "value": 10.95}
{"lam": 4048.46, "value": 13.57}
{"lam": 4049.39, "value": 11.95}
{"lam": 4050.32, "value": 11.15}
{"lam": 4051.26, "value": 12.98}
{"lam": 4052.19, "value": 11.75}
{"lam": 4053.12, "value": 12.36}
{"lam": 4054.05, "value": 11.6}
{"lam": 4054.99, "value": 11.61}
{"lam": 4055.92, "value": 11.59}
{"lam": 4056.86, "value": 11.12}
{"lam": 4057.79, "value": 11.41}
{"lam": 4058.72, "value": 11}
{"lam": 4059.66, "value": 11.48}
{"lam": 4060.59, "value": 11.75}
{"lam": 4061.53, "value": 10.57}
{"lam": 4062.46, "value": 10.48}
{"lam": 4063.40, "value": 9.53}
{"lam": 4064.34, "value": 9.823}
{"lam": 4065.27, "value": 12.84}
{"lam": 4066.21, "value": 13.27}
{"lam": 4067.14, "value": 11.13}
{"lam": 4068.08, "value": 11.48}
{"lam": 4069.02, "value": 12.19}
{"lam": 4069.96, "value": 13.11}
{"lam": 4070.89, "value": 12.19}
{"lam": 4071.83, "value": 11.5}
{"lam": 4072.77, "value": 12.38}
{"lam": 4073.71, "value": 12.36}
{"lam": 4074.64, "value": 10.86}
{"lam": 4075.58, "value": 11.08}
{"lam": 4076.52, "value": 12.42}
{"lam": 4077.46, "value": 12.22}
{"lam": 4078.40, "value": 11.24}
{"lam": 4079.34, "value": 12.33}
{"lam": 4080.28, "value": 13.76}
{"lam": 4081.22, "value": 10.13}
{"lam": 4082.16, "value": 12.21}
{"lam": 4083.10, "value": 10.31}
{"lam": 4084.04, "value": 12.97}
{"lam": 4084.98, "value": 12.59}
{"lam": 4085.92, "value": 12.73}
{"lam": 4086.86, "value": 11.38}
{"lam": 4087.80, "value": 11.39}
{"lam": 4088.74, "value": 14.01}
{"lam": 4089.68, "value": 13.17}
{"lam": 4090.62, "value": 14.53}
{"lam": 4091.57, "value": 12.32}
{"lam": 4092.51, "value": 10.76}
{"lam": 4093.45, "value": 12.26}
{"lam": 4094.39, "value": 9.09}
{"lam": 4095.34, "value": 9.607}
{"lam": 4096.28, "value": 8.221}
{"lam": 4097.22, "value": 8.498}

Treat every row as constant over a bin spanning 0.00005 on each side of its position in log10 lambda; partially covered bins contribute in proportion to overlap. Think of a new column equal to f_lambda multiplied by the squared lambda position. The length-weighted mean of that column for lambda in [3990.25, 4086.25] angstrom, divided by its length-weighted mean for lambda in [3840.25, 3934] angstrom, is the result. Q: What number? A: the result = 1.31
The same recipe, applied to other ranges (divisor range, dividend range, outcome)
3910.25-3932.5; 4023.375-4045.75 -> 1.30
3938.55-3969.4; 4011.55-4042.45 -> 1.36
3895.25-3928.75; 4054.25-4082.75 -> 1.23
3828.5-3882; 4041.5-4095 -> 1.36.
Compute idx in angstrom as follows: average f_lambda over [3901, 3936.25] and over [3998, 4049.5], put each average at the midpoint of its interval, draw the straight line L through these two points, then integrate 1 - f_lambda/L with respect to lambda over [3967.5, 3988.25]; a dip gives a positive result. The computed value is 4.8 angstrom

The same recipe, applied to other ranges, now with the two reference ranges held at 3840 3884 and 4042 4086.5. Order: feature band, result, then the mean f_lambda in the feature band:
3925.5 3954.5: 4.6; 9.19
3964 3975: 5.6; 5.48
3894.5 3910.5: 0.6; 10.2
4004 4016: -0.5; 11.9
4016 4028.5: -1.0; 12.4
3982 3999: 0.2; 11.1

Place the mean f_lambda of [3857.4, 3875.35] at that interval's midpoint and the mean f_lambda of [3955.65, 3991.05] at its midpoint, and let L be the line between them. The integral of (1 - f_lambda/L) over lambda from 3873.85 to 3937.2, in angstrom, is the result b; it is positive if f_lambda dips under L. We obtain 4.7 angstrom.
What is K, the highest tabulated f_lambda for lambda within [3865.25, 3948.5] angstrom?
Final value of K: 13.23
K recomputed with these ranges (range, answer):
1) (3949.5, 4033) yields 14.05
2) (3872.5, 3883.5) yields 12.13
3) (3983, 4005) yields 14.03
